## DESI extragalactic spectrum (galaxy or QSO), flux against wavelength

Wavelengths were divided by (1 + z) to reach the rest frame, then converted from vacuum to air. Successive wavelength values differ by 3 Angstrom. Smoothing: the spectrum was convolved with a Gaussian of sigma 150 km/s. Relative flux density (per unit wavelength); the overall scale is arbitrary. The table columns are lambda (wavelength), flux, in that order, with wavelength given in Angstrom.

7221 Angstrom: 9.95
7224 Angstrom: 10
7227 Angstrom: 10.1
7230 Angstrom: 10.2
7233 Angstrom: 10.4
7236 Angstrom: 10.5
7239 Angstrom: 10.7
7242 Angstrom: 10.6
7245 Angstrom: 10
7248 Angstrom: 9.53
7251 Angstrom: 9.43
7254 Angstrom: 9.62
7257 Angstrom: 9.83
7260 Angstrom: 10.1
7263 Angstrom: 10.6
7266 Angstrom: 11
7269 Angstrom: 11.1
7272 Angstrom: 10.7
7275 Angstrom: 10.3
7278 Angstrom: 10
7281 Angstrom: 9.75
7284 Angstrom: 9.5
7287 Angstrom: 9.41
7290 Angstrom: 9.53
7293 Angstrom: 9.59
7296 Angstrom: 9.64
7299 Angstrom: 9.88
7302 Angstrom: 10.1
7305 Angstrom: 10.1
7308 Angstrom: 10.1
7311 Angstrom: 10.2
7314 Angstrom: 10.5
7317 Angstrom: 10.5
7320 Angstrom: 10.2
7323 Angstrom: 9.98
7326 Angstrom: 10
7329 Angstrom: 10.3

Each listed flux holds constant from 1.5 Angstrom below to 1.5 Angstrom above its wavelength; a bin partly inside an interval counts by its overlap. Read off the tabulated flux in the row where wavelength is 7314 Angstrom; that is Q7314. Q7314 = 10.5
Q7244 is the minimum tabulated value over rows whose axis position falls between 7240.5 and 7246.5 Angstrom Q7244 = 10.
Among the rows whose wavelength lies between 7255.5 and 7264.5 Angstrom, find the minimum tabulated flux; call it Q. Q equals 9.83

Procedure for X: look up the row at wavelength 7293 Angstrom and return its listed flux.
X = 9.59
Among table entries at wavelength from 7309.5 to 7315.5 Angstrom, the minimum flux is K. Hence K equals 10.2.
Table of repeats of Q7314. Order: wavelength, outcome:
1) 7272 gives 10.7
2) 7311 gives 10.2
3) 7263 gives 10.6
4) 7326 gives 10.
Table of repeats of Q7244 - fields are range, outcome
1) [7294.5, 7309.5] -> 9.64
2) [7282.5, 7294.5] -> 9.41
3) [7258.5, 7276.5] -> 10.1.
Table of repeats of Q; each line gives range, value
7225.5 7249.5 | 9.53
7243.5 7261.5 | 9.43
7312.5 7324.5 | 9.98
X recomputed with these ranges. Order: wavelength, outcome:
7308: 10.1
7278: 10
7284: 9.5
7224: 10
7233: 10.4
